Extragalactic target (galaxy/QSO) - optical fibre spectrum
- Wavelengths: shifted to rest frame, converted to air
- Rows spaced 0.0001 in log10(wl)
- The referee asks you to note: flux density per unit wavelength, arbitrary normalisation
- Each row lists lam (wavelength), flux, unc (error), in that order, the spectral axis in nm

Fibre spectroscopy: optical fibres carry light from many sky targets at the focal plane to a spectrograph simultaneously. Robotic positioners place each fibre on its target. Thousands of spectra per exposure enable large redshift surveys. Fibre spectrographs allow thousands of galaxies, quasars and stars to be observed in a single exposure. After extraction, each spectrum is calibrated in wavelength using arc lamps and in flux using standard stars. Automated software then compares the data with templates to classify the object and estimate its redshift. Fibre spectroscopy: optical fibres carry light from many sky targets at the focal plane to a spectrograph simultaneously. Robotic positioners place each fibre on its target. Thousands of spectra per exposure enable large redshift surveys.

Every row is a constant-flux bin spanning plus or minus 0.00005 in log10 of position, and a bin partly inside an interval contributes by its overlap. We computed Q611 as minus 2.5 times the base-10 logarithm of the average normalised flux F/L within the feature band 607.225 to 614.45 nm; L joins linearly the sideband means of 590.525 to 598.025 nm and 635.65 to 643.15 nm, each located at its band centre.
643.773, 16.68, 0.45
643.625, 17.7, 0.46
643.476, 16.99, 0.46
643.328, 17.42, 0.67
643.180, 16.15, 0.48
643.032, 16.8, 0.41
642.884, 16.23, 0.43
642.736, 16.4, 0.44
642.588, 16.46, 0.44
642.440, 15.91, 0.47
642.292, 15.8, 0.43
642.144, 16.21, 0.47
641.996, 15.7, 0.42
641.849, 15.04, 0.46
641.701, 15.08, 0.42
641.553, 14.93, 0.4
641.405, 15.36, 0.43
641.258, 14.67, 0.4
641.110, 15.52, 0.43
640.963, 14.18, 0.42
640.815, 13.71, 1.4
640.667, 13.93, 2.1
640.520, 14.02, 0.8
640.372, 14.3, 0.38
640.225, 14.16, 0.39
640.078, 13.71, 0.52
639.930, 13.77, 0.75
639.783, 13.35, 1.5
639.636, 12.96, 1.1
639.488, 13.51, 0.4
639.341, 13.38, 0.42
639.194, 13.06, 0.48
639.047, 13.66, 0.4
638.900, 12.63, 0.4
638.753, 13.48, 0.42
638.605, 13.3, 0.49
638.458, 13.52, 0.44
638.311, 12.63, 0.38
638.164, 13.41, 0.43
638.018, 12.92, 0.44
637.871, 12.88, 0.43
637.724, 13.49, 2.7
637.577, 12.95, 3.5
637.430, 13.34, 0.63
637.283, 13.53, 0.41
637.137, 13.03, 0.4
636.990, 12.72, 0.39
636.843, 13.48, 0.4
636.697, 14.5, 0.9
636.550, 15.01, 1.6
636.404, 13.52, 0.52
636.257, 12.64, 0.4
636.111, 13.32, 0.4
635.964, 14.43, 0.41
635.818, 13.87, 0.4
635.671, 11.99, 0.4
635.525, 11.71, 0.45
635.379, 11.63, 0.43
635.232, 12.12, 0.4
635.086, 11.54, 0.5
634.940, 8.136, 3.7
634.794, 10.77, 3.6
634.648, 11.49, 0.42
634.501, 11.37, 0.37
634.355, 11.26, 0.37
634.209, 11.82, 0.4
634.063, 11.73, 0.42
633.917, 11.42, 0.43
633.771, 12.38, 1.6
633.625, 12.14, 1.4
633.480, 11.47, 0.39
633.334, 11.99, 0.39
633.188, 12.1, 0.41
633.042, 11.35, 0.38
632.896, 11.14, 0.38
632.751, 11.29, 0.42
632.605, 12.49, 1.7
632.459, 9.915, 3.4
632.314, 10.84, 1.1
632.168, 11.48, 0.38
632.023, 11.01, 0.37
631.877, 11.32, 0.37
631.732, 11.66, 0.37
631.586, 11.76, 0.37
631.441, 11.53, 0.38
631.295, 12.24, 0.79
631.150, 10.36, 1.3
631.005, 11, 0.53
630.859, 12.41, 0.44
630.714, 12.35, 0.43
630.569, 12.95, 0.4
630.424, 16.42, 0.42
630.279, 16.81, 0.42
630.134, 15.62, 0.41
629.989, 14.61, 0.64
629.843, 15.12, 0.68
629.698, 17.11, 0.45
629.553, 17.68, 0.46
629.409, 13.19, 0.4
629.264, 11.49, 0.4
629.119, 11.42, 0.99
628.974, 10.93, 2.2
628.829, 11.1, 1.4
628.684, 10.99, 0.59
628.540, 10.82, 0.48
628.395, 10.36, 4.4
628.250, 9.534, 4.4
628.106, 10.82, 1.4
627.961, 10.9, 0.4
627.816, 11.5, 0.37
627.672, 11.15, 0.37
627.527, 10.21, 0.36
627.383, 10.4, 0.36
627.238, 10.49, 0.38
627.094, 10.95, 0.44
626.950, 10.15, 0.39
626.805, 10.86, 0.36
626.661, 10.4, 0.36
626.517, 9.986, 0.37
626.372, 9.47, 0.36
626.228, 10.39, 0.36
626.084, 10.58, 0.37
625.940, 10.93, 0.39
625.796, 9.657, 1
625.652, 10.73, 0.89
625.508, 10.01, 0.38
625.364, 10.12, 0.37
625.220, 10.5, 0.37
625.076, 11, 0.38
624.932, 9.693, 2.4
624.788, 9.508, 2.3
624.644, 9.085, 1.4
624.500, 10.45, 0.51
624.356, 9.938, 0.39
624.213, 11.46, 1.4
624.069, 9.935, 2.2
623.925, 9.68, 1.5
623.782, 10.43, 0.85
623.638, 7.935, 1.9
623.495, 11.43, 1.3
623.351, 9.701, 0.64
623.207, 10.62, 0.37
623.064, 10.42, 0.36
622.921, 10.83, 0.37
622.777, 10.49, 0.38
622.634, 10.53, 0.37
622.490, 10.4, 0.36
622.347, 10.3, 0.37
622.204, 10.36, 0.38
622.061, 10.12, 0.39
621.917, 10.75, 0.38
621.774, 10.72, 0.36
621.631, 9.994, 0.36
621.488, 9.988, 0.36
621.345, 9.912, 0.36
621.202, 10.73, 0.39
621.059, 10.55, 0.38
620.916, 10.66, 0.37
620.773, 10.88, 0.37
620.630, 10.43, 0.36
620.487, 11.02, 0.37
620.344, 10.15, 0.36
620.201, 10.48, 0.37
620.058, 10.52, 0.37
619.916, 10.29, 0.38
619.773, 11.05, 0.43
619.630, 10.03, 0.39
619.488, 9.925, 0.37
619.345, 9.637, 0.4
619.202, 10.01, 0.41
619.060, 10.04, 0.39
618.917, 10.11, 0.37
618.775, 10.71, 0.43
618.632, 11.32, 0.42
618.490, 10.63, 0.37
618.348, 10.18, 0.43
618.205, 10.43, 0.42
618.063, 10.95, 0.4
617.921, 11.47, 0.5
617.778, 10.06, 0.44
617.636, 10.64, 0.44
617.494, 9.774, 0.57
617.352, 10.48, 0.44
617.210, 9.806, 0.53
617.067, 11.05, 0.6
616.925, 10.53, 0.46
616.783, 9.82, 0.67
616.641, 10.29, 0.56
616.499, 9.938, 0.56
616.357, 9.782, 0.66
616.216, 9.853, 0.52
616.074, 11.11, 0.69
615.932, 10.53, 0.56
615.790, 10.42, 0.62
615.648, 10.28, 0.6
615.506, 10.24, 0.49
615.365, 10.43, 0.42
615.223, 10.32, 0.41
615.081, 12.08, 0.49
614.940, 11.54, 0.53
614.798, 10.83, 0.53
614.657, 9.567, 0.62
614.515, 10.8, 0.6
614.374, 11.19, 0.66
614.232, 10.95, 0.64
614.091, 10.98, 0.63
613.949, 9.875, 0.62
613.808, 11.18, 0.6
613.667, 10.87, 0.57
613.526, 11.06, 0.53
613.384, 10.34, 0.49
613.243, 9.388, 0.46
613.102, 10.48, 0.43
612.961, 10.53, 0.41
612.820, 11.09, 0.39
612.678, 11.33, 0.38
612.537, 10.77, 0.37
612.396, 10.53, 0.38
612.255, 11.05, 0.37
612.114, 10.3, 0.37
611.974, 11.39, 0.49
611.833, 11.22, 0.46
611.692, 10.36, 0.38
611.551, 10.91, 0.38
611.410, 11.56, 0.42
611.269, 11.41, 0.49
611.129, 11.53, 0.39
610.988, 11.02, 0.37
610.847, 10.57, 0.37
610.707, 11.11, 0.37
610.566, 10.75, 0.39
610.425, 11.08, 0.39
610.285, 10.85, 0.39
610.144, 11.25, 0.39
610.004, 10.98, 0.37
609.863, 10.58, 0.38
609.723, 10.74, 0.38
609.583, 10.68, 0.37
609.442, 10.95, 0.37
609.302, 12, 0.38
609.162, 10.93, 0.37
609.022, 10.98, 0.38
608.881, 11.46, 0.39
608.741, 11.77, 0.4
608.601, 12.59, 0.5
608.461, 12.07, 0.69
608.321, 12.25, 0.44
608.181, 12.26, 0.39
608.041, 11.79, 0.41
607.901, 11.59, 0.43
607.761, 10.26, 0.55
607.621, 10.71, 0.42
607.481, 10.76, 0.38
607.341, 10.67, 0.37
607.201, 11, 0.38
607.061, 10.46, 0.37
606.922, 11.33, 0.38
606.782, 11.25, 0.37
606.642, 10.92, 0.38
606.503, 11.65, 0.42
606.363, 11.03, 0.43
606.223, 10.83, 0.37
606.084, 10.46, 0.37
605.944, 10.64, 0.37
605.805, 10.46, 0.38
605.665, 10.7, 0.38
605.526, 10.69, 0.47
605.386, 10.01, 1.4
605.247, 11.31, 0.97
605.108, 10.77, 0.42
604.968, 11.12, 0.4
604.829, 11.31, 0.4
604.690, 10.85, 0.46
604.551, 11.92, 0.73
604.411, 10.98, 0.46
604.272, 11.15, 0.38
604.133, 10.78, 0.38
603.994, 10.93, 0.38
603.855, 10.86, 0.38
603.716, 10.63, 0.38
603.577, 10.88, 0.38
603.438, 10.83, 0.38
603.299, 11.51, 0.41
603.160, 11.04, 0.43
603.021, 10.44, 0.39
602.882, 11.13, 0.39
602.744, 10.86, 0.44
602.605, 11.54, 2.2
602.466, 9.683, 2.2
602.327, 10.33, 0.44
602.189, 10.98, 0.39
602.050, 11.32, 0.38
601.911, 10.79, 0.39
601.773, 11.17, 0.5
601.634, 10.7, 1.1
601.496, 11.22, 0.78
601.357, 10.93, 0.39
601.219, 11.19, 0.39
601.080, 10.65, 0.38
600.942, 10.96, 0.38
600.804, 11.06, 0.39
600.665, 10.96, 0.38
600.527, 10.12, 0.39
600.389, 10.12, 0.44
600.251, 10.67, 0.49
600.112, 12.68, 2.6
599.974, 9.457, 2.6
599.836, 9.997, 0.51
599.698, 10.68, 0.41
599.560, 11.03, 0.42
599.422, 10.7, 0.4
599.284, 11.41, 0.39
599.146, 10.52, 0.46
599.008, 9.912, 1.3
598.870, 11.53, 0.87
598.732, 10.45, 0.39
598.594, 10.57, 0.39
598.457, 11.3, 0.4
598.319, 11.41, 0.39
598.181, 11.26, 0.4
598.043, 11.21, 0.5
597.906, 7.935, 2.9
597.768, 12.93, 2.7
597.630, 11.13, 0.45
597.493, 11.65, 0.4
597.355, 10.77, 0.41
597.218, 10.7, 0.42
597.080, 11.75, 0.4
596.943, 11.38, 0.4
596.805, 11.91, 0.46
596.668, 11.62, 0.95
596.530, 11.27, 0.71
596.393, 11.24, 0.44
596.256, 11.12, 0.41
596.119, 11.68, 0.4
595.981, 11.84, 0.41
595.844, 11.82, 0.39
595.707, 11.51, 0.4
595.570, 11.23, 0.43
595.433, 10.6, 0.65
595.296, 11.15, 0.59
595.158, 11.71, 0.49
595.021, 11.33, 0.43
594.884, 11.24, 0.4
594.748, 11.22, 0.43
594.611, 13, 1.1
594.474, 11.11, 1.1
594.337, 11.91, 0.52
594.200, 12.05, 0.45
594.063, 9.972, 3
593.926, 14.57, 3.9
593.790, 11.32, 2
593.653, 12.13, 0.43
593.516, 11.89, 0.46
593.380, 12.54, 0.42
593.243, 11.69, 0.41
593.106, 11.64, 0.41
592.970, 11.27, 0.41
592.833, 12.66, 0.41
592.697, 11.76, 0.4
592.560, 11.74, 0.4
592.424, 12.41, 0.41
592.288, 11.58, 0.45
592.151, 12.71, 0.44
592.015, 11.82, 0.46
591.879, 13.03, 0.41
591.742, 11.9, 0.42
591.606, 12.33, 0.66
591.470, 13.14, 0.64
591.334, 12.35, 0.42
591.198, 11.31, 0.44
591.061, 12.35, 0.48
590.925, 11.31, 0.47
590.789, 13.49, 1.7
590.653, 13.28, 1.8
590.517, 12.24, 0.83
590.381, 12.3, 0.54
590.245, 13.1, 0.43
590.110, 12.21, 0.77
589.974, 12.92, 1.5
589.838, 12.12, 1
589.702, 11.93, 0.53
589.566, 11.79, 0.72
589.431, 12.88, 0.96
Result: 0.146 mag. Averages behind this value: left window 11.8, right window 14.1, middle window 11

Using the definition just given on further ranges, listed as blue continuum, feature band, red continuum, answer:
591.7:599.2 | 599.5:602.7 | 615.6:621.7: 0.04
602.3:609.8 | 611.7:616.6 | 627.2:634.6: 0.07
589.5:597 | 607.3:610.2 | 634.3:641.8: 0.10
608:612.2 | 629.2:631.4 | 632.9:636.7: -0.17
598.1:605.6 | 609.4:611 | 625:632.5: 0.02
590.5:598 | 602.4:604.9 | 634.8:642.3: 0.11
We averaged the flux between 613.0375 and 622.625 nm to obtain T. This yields 10.5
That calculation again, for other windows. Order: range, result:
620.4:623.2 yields 10.5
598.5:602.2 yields 10.8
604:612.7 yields 11.1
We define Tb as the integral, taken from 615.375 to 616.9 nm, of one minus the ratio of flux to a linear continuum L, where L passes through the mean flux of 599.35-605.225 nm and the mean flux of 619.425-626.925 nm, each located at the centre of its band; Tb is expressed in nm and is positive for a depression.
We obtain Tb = 0.04 nm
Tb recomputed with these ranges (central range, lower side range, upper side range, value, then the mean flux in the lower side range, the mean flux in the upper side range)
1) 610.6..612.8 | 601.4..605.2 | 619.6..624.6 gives -0.06 nm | 11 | 10.4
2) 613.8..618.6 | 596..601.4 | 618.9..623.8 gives -0.02 nm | 11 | 10.3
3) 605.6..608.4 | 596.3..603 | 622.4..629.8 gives -0.04 nm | 10.9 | 10.8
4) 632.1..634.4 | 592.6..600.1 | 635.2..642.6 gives 0.33 nm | 11.3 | 13.8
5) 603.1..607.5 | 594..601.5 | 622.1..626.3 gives -0.03 nm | 11.1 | 10.2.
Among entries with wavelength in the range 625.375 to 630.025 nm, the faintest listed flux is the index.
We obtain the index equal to 9.47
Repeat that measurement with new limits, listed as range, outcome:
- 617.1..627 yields 7.935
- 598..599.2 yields 9.912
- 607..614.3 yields 9.388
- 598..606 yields 9.457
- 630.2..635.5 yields 8.136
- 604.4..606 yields 10.01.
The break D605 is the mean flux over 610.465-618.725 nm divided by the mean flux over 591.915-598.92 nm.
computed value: 0.9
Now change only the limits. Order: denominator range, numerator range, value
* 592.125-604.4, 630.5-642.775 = 1.15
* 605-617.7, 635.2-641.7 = 1.25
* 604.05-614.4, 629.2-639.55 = 1.15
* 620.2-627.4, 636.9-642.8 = 1.36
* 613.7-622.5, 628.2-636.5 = 1.17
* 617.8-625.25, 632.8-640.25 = 1.22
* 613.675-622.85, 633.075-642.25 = 1.26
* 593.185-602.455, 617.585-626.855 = 0.92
